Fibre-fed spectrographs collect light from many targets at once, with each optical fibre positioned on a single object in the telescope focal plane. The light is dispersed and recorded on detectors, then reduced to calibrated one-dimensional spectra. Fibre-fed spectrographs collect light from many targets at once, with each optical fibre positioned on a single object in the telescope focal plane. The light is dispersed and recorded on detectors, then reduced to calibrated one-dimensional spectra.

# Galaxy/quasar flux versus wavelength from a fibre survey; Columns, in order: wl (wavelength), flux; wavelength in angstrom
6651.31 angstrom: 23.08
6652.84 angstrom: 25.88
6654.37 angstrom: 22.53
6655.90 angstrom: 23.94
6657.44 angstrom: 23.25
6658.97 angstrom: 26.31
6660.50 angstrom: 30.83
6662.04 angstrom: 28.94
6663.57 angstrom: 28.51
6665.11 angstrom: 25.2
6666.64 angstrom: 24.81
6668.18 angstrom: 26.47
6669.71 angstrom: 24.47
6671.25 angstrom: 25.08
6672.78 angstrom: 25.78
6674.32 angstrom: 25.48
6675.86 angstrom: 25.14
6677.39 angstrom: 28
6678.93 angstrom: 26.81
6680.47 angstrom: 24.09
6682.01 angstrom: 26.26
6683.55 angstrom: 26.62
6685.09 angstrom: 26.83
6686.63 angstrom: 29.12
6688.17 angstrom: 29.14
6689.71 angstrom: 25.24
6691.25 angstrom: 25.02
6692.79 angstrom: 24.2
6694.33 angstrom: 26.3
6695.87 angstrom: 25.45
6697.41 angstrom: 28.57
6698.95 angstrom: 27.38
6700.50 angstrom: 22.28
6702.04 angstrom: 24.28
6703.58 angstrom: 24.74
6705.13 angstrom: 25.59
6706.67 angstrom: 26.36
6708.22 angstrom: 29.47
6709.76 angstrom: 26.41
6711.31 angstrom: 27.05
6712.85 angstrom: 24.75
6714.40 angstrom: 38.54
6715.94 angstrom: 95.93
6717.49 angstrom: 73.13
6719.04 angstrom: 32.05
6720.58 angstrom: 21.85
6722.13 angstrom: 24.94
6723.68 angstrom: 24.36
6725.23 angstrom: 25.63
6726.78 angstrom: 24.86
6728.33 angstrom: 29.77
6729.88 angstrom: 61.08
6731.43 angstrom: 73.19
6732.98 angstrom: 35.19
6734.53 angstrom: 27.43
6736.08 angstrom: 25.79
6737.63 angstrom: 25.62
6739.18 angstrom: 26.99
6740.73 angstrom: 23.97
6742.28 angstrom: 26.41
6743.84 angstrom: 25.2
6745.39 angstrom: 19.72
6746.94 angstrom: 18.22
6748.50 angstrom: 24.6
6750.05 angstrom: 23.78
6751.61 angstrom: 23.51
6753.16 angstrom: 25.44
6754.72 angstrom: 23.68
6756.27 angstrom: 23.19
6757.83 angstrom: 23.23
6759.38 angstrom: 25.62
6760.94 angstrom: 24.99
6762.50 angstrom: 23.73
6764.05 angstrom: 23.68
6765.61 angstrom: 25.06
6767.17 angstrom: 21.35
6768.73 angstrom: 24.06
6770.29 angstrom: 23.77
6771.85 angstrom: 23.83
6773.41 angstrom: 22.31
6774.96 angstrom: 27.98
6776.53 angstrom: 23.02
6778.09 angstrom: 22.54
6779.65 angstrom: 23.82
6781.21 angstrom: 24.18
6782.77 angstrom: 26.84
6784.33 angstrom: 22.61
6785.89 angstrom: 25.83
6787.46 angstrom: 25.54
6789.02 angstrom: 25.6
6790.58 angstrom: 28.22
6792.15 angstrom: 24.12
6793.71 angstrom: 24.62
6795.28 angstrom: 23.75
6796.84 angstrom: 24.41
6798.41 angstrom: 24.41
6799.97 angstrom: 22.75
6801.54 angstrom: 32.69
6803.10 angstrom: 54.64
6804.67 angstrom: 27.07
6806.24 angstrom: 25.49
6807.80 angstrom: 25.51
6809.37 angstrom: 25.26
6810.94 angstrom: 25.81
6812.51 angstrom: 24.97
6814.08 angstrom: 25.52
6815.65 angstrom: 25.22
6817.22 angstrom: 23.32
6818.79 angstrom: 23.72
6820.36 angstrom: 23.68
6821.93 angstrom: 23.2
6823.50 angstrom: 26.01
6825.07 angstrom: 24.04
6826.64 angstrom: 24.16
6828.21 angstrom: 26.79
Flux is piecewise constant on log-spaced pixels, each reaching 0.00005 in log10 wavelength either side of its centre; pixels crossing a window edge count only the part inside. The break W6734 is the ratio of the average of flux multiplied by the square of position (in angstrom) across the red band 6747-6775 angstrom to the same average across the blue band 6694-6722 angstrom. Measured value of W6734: 0.7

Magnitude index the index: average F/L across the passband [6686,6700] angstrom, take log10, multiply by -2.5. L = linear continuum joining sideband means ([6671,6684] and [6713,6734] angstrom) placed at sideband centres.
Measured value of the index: 0.18 mag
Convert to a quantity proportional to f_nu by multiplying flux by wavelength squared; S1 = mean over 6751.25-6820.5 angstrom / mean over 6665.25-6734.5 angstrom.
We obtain 0.8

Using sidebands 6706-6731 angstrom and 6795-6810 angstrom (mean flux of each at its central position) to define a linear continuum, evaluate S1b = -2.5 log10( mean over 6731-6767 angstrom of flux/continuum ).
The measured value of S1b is 0.29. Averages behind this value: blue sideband 37.2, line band 26.3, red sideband 28.8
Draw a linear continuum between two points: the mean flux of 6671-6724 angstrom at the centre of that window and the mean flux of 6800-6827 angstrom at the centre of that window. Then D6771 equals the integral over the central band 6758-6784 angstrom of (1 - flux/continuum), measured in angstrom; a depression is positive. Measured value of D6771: 3.6 angstrom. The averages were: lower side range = 29.9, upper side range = 27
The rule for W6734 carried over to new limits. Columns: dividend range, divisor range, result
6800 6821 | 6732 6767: 1.13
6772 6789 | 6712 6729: 0.66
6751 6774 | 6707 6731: 0.64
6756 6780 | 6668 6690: 0.93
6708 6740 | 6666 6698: 1.43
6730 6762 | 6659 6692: 1.07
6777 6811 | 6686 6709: 1.05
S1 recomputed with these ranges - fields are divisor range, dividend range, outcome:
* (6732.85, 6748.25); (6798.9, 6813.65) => 1.19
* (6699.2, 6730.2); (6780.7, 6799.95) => 0.76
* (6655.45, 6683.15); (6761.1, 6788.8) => 0.96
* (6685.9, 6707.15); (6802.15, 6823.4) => 1.08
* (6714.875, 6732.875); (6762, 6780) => 0.55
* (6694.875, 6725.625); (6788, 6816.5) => 0.86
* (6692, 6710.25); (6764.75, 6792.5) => 0.97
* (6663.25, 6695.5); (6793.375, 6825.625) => 1.06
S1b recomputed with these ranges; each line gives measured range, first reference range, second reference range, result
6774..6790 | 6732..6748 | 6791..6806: 0.126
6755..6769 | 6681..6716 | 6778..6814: 0.144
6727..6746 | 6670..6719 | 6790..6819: -0.146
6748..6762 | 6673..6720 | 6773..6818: 0.157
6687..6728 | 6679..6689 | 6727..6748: -0.060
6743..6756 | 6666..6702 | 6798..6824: 0.154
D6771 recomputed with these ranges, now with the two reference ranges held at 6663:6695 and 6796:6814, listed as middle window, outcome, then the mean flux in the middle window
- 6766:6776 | 1.4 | 23.9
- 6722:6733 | -4.6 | 38.2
